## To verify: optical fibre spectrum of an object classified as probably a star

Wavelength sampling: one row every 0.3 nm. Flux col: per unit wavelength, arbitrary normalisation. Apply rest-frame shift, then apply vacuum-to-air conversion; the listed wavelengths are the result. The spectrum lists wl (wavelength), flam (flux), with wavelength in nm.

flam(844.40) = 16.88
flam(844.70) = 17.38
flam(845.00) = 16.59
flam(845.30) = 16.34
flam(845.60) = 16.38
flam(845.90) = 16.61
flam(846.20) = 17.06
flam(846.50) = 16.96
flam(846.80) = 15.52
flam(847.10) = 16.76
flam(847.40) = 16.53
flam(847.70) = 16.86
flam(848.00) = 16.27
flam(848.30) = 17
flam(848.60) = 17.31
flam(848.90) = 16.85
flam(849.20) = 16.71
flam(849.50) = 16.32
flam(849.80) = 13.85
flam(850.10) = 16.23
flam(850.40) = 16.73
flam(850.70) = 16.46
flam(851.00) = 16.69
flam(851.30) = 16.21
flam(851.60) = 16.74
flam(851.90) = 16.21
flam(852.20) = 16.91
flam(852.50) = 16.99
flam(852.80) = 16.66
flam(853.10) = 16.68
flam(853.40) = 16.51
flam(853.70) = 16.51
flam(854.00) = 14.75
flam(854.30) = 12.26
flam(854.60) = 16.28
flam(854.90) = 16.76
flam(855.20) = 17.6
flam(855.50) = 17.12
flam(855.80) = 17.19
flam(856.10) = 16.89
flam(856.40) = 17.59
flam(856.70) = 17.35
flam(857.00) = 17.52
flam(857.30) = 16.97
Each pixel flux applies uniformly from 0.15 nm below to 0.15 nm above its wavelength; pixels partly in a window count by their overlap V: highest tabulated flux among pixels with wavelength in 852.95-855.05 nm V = 16.76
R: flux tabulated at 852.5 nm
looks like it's 16.99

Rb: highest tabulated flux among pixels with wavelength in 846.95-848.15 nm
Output 16.86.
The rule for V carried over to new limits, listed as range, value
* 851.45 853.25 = 16.99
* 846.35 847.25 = 16.96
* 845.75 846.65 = 17.06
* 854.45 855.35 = 17.6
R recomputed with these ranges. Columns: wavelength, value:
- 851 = 16.69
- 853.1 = 16.68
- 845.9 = 16.61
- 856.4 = 17.59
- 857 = 17.52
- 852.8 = 16.66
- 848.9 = 16.85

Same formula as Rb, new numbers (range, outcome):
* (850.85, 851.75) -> 16.74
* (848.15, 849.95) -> 17.31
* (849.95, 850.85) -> 16.73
